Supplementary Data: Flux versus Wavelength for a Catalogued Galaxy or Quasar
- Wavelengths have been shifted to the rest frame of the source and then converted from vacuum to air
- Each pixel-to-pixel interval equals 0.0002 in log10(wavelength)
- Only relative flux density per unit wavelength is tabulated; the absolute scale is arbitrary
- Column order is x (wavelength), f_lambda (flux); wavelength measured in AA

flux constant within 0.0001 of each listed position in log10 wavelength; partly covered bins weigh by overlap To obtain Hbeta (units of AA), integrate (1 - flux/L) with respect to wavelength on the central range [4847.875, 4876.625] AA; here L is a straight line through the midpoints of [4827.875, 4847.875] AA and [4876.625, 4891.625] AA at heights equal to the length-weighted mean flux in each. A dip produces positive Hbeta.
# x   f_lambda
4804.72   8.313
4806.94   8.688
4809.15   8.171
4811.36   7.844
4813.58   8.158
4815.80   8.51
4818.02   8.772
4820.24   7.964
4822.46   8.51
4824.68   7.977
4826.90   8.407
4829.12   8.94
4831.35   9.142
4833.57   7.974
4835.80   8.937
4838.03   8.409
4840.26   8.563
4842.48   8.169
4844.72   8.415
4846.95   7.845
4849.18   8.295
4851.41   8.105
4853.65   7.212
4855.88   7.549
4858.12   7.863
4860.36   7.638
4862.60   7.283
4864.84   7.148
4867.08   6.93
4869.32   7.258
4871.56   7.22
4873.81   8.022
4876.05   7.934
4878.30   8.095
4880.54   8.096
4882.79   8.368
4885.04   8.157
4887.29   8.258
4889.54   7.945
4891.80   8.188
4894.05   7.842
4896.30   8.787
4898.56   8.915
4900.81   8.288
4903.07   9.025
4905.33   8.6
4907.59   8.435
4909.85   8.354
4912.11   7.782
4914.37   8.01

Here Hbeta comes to 2.6 AA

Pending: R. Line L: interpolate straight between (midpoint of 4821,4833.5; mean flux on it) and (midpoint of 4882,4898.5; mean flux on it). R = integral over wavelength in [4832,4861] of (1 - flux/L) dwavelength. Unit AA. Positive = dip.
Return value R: 1.2 AA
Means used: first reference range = 8.53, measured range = 8.1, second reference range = 8.26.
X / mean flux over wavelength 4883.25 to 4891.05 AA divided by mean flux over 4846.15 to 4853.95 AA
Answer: 1.0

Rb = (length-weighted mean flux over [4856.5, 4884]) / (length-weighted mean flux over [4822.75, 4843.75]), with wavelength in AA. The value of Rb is 0.90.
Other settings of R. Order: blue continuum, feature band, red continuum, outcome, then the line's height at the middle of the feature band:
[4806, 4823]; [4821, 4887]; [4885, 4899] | 2.2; 8.3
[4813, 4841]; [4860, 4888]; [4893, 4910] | 2.6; 8.52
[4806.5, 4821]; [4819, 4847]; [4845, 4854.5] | -1.1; 8.1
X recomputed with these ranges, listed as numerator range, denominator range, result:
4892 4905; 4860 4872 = 1.18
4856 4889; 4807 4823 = 0.93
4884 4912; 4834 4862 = 1.04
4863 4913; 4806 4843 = 0.96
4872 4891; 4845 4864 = 1.04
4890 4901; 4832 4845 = 0.99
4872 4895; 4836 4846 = 0.96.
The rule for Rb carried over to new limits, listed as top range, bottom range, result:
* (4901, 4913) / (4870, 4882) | 1.07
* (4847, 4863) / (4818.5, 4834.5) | 0.92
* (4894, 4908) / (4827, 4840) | 1.00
